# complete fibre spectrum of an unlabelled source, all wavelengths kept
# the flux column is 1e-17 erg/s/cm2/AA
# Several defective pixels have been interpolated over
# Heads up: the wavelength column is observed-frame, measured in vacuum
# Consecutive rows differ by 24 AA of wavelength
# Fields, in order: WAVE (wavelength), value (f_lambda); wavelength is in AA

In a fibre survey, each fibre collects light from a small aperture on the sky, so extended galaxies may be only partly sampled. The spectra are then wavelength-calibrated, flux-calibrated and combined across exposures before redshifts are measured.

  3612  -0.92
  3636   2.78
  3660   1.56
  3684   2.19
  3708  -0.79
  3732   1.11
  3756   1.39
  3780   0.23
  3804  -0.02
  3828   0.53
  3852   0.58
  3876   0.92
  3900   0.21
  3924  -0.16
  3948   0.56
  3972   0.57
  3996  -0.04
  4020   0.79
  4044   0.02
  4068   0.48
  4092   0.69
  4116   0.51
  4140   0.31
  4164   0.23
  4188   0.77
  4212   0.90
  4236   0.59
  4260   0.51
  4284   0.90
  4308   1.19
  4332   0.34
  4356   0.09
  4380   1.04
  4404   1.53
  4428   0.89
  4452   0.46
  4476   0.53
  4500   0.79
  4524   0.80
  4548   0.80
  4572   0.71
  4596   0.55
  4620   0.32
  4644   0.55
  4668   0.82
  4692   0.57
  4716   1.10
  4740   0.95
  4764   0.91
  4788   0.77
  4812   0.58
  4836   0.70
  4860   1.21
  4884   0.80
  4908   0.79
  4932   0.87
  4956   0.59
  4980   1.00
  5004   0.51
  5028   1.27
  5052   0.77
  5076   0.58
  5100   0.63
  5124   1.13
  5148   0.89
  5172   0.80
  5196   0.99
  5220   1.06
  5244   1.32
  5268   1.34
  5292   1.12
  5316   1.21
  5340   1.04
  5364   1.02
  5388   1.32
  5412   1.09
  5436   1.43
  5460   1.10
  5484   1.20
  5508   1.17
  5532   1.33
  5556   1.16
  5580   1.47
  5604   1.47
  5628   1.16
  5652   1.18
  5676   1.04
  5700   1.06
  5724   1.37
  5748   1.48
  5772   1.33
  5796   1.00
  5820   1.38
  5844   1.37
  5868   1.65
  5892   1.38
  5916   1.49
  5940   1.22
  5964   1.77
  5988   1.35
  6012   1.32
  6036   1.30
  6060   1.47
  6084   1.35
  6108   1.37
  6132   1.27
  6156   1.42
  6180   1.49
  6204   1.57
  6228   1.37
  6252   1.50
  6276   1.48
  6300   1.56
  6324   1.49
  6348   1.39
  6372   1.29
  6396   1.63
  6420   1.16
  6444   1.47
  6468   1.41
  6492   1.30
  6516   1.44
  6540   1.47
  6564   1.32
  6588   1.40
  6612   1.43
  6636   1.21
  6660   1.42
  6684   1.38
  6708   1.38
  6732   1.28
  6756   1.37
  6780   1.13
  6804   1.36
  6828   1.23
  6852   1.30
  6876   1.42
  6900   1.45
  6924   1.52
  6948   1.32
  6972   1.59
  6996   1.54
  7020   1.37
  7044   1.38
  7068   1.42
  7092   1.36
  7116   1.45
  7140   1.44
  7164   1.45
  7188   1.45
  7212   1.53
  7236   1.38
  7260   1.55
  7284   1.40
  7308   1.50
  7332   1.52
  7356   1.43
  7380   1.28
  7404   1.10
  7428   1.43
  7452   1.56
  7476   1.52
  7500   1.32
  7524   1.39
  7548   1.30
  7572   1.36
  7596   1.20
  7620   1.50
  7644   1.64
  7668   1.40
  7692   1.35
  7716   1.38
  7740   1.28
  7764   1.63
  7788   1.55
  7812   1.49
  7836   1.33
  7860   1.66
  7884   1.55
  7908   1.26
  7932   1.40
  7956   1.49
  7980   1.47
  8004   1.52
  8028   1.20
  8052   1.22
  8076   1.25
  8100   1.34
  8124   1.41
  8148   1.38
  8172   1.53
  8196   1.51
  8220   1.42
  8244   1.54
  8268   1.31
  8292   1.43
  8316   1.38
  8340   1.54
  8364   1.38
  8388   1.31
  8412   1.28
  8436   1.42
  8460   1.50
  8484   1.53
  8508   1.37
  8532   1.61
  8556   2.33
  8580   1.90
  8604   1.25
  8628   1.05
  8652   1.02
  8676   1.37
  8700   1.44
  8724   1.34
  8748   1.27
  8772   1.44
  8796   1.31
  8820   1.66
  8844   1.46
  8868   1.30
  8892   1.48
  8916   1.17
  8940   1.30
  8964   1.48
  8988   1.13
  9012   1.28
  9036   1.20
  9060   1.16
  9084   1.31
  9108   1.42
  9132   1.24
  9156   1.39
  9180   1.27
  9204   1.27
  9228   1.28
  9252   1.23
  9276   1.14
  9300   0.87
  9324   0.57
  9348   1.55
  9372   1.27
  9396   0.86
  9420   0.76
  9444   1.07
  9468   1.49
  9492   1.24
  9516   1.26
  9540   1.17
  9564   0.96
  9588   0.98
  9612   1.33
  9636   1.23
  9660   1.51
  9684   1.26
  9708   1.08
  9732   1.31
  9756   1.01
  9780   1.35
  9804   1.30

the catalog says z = 0.30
